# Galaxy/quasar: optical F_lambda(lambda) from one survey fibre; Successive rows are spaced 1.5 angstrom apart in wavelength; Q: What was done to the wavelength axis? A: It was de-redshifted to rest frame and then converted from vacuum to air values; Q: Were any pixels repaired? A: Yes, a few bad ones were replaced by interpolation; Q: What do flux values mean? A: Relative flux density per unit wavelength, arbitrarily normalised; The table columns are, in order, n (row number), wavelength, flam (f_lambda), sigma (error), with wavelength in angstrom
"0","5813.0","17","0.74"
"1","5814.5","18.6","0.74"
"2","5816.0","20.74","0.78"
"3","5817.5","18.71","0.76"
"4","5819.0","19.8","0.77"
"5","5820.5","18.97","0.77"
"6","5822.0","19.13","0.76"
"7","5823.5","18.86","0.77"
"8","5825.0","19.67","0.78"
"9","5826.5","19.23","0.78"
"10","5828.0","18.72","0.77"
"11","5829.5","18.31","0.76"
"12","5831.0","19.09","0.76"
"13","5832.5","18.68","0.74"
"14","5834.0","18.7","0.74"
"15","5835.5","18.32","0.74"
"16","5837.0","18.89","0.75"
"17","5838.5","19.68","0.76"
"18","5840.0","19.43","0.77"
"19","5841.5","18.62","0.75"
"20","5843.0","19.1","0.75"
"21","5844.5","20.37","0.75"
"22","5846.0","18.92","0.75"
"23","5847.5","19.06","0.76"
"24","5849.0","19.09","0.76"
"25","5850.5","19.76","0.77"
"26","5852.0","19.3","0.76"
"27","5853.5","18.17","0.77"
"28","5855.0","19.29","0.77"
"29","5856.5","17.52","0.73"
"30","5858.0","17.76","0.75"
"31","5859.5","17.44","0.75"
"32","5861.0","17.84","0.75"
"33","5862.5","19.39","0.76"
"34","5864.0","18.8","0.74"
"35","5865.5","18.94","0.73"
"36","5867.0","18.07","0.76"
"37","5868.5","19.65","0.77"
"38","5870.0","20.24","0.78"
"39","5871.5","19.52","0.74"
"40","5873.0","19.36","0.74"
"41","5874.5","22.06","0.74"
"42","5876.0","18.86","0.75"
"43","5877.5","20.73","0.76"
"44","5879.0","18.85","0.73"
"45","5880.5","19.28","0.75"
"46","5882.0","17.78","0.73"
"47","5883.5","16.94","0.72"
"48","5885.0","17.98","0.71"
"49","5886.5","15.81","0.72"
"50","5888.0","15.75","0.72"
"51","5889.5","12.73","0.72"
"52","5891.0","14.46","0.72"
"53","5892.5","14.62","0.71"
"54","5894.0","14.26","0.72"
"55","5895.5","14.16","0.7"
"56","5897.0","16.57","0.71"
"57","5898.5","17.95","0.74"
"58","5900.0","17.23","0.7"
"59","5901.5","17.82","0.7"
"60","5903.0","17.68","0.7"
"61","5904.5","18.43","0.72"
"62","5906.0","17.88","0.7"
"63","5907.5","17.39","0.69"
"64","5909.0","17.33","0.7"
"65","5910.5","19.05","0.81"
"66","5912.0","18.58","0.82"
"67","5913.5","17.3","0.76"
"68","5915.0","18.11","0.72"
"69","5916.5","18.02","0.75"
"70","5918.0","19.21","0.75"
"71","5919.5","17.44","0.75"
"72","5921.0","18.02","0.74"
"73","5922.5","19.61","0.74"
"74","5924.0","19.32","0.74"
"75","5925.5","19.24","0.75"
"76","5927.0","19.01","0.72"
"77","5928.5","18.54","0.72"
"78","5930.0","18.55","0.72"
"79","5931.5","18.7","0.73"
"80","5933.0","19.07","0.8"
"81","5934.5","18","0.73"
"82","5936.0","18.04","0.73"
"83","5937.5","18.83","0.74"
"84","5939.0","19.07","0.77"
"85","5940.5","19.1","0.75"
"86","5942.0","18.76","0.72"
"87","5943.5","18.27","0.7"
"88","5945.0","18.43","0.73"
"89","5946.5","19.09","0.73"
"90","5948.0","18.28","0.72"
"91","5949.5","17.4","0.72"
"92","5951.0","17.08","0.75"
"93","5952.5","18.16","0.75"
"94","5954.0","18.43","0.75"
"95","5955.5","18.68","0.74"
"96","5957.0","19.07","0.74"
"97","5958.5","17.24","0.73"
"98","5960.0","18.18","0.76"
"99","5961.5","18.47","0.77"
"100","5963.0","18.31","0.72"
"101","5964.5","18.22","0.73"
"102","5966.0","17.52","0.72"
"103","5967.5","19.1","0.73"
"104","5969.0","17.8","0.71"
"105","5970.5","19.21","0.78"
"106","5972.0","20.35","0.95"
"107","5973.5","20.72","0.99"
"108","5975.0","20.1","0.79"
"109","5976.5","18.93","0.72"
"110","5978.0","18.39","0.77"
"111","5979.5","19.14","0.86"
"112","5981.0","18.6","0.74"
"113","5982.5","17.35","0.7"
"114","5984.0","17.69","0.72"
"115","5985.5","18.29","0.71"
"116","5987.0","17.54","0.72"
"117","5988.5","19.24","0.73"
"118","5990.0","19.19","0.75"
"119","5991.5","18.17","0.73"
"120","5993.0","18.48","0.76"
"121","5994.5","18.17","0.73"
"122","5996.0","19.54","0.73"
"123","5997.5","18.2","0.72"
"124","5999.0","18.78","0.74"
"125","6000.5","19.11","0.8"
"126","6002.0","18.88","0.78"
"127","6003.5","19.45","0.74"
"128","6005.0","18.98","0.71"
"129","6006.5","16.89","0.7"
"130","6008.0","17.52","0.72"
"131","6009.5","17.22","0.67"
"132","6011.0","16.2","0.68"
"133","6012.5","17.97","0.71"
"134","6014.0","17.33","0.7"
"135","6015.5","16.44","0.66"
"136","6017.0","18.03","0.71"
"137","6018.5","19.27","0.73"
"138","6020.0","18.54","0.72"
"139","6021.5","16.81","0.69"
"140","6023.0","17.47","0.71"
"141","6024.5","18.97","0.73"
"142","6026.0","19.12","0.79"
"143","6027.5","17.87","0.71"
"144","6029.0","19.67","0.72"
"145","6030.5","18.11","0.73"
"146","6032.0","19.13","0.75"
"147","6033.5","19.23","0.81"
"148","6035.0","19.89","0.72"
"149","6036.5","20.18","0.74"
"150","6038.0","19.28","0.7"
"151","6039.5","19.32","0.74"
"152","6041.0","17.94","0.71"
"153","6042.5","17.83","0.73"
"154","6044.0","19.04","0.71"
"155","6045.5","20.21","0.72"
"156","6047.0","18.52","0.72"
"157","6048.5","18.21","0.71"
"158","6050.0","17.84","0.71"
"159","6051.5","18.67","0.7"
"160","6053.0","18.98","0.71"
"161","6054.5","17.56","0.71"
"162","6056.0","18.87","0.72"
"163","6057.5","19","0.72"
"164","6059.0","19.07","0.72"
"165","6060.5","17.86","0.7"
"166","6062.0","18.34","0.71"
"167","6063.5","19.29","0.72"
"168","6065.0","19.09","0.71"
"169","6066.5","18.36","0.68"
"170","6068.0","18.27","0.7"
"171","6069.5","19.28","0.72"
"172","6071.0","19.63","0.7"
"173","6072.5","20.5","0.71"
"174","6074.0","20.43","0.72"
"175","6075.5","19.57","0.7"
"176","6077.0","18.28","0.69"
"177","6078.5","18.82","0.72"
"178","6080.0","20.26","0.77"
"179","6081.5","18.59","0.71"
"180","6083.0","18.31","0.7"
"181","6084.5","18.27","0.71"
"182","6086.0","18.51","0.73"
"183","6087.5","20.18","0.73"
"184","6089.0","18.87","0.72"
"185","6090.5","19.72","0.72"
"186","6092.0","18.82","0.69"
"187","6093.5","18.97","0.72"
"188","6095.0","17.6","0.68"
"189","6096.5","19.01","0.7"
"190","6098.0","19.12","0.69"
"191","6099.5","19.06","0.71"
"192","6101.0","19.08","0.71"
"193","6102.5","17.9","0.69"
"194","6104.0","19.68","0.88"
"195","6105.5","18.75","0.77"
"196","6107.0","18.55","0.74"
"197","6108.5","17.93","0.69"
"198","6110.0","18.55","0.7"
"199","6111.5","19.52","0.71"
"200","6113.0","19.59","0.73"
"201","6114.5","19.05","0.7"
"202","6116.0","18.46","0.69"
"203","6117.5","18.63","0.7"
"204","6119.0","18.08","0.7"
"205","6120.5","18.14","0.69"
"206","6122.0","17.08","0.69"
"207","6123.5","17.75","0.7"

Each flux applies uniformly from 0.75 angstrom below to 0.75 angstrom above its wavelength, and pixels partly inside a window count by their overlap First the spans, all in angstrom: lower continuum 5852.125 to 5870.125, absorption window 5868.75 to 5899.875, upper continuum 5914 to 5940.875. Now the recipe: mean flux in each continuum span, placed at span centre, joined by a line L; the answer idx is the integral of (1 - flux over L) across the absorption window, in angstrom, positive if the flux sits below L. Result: 1.9 angstrom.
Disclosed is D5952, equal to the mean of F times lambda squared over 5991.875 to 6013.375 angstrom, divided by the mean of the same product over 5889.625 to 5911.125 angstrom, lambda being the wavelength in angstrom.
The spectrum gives 1.1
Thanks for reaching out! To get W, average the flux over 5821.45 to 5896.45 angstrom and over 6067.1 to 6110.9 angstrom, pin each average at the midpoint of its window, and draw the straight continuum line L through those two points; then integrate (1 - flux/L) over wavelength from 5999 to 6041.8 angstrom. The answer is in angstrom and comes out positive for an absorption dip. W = 0.91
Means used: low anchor 18.3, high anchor 19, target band 18.4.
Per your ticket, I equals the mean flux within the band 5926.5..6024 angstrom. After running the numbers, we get 18.4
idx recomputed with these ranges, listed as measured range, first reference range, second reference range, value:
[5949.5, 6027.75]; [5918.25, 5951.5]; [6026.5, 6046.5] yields 1.9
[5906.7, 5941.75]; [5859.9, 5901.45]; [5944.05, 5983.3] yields -0.7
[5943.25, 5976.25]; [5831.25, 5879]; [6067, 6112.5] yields 0.8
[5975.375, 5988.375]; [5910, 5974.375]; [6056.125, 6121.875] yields 0.2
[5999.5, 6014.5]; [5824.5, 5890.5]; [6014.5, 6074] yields 0.6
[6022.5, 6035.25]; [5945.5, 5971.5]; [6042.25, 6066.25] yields -0.2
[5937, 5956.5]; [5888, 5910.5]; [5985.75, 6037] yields -1.4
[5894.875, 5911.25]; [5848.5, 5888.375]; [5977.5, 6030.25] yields 1.0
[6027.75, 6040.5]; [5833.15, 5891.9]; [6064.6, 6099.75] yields -0.2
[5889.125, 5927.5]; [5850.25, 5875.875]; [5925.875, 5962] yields 2.6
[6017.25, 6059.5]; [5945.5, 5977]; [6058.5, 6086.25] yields 0.3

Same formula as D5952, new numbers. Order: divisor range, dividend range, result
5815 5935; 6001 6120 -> 1.08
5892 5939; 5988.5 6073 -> 1.08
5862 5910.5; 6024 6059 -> 1.12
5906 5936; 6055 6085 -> 1.08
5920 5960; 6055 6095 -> 1.07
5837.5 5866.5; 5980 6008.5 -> 1.03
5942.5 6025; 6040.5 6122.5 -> 1.06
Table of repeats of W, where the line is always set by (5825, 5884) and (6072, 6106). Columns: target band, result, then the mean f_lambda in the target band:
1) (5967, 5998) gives 0.40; 18.8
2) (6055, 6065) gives 0.16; 18.7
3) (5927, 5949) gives 0.45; 18.6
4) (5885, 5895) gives 2.18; 14.8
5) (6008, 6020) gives 0.93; 17.6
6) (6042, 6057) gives 0.35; 18.6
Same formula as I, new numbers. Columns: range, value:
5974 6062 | 18.5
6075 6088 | 18.9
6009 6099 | 18.7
